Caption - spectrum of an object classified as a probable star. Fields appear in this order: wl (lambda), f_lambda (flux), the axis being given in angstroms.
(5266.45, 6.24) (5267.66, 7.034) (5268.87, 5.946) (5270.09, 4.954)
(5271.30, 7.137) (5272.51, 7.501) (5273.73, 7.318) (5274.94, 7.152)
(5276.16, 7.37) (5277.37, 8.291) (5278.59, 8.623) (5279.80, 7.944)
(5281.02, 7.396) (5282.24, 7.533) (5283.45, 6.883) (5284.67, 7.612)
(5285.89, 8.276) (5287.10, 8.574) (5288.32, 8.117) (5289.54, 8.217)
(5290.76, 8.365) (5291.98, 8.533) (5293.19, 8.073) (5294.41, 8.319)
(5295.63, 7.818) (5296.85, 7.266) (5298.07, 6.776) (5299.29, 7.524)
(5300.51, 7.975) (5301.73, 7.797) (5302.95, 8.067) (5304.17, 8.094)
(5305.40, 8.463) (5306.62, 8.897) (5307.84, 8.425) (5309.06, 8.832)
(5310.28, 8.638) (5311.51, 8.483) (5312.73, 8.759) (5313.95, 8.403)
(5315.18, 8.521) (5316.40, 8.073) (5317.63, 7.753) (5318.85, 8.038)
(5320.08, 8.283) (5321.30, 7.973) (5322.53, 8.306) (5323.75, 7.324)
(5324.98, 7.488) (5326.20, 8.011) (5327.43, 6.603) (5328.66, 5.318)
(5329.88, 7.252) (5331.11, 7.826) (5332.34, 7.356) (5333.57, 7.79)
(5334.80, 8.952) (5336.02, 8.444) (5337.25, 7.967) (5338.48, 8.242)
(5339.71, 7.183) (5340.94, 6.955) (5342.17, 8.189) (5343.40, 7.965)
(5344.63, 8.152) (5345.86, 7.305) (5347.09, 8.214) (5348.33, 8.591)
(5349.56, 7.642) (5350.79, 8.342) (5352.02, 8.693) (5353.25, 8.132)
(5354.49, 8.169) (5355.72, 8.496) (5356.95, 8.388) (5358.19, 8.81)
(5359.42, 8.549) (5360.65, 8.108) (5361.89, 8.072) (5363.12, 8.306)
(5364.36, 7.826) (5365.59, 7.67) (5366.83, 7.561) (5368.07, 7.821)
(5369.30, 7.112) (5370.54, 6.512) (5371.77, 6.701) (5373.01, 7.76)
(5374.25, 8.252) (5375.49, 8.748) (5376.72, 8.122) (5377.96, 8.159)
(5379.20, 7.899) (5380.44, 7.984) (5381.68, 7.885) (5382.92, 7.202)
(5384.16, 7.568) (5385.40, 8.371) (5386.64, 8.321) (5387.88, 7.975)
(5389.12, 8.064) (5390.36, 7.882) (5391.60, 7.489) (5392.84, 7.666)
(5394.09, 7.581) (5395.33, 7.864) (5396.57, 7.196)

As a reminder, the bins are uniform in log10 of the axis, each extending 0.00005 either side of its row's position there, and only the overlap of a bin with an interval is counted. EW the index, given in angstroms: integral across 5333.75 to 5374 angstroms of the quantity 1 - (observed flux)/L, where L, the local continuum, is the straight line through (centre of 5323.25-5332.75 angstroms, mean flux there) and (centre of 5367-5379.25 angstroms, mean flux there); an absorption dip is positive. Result -2.8 angstroms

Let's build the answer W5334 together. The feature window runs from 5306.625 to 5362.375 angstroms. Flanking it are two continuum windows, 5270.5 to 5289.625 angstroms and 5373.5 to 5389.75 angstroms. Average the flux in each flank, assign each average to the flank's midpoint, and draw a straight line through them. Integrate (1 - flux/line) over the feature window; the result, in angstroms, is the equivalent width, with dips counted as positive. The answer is -1.05 angstroms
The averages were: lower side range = 7.71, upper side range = 8.04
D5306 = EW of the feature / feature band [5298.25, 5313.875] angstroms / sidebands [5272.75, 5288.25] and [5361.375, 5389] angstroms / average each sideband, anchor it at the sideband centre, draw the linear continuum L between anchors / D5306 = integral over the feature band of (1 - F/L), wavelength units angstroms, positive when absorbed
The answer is -1.0 angstroms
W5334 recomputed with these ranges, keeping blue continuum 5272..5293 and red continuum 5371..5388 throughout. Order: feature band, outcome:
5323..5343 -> 0.8 angstroms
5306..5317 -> -0.9 angstroms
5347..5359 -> -0.7 angstroms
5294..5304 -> 0.2 angstroms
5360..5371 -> 0.3 angstroms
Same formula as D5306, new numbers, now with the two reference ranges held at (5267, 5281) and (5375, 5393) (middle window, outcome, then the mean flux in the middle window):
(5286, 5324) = -3.8 angstroms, 8.16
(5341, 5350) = -0.3 angstroms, 7.95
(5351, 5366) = -0.9 angstroms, 8.28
